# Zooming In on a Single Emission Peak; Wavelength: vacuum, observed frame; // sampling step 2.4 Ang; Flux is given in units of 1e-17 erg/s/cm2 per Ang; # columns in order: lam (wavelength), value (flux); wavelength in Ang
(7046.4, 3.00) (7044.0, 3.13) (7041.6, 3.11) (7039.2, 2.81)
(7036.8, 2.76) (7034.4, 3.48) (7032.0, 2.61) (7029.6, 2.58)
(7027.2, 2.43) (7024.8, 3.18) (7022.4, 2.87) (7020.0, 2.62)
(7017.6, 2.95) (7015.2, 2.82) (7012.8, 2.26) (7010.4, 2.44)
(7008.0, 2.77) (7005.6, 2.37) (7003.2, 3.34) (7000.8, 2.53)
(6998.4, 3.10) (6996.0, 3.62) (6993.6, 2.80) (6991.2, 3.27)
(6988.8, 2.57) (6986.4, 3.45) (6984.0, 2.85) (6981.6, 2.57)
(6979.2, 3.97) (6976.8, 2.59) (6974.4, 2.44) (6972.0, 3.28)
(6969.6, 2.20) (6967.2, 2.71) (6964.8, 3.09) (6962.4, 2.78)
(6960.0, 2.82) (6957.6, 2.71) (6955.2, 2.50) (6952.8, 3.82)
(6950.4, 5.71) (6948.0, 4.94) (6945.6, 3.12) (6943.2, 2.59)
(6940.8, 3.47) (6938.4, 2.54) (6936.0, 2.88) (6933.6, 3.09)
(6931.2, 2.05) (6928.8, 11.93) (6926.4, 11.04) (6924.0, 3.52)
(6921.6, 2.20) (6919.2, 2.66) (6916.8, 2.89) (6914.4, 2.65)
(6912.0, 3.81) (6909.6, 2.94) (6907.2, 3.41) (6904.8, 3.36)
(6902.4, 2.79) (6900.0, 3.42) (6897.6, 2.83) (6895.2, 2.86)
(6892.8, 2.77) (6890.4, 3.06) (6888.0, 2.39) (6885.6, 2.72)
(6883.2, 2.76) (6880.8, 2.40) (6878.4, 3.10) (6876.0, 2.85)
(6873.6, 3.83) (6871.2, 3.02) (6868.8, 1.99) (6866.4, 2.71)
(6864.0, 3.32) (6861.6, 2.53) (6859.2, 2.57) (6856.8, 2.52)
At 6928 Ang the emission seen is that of H-alpha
